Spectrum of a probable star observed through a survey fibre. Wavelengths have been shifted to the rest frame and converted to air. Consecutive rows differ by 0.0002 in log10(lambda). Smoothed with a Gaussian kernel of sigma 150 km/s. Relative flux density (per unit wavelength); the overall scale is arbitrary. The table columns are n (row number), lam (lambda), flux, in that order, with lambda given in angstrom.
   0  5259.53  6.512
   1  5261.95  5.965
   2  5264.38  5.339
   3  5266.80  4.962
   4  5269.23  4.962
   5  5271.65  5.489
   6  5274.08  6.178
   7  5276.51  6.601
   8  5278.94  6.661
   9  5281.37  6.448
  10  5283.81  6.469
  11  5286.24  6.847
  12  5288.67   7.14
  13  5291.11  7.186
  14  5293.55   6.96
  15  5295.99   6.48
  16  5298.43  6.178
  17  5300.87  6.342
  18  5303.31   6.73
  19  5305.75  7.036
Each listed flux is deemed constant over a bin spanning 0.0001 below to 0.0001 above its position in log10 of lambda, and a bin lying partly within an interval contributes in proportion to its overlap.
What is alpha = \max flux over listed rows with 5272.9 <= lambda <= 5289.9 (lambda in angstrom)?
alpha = 7.14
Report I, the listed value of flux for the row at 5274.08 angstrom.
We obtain 6.178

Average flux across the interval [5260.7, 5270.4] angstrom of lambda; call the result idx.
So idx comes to 5.31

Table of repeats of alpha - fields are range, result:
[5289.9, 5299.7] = 7.186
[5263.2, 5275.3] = 6.178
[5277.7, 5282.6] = 6.661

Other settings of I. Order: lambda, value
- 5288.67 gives 7.14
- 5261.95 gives 5.965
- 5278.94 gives 6.661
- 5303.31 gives 6.73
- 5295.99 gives 6.48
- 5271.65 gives 5.489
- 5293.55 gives 6.96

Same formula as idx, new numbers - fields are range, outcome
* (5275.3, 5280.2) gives 6.63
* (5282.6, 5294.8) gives 6.92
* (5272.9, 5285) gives 6.47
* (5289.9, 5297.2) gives 6.87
